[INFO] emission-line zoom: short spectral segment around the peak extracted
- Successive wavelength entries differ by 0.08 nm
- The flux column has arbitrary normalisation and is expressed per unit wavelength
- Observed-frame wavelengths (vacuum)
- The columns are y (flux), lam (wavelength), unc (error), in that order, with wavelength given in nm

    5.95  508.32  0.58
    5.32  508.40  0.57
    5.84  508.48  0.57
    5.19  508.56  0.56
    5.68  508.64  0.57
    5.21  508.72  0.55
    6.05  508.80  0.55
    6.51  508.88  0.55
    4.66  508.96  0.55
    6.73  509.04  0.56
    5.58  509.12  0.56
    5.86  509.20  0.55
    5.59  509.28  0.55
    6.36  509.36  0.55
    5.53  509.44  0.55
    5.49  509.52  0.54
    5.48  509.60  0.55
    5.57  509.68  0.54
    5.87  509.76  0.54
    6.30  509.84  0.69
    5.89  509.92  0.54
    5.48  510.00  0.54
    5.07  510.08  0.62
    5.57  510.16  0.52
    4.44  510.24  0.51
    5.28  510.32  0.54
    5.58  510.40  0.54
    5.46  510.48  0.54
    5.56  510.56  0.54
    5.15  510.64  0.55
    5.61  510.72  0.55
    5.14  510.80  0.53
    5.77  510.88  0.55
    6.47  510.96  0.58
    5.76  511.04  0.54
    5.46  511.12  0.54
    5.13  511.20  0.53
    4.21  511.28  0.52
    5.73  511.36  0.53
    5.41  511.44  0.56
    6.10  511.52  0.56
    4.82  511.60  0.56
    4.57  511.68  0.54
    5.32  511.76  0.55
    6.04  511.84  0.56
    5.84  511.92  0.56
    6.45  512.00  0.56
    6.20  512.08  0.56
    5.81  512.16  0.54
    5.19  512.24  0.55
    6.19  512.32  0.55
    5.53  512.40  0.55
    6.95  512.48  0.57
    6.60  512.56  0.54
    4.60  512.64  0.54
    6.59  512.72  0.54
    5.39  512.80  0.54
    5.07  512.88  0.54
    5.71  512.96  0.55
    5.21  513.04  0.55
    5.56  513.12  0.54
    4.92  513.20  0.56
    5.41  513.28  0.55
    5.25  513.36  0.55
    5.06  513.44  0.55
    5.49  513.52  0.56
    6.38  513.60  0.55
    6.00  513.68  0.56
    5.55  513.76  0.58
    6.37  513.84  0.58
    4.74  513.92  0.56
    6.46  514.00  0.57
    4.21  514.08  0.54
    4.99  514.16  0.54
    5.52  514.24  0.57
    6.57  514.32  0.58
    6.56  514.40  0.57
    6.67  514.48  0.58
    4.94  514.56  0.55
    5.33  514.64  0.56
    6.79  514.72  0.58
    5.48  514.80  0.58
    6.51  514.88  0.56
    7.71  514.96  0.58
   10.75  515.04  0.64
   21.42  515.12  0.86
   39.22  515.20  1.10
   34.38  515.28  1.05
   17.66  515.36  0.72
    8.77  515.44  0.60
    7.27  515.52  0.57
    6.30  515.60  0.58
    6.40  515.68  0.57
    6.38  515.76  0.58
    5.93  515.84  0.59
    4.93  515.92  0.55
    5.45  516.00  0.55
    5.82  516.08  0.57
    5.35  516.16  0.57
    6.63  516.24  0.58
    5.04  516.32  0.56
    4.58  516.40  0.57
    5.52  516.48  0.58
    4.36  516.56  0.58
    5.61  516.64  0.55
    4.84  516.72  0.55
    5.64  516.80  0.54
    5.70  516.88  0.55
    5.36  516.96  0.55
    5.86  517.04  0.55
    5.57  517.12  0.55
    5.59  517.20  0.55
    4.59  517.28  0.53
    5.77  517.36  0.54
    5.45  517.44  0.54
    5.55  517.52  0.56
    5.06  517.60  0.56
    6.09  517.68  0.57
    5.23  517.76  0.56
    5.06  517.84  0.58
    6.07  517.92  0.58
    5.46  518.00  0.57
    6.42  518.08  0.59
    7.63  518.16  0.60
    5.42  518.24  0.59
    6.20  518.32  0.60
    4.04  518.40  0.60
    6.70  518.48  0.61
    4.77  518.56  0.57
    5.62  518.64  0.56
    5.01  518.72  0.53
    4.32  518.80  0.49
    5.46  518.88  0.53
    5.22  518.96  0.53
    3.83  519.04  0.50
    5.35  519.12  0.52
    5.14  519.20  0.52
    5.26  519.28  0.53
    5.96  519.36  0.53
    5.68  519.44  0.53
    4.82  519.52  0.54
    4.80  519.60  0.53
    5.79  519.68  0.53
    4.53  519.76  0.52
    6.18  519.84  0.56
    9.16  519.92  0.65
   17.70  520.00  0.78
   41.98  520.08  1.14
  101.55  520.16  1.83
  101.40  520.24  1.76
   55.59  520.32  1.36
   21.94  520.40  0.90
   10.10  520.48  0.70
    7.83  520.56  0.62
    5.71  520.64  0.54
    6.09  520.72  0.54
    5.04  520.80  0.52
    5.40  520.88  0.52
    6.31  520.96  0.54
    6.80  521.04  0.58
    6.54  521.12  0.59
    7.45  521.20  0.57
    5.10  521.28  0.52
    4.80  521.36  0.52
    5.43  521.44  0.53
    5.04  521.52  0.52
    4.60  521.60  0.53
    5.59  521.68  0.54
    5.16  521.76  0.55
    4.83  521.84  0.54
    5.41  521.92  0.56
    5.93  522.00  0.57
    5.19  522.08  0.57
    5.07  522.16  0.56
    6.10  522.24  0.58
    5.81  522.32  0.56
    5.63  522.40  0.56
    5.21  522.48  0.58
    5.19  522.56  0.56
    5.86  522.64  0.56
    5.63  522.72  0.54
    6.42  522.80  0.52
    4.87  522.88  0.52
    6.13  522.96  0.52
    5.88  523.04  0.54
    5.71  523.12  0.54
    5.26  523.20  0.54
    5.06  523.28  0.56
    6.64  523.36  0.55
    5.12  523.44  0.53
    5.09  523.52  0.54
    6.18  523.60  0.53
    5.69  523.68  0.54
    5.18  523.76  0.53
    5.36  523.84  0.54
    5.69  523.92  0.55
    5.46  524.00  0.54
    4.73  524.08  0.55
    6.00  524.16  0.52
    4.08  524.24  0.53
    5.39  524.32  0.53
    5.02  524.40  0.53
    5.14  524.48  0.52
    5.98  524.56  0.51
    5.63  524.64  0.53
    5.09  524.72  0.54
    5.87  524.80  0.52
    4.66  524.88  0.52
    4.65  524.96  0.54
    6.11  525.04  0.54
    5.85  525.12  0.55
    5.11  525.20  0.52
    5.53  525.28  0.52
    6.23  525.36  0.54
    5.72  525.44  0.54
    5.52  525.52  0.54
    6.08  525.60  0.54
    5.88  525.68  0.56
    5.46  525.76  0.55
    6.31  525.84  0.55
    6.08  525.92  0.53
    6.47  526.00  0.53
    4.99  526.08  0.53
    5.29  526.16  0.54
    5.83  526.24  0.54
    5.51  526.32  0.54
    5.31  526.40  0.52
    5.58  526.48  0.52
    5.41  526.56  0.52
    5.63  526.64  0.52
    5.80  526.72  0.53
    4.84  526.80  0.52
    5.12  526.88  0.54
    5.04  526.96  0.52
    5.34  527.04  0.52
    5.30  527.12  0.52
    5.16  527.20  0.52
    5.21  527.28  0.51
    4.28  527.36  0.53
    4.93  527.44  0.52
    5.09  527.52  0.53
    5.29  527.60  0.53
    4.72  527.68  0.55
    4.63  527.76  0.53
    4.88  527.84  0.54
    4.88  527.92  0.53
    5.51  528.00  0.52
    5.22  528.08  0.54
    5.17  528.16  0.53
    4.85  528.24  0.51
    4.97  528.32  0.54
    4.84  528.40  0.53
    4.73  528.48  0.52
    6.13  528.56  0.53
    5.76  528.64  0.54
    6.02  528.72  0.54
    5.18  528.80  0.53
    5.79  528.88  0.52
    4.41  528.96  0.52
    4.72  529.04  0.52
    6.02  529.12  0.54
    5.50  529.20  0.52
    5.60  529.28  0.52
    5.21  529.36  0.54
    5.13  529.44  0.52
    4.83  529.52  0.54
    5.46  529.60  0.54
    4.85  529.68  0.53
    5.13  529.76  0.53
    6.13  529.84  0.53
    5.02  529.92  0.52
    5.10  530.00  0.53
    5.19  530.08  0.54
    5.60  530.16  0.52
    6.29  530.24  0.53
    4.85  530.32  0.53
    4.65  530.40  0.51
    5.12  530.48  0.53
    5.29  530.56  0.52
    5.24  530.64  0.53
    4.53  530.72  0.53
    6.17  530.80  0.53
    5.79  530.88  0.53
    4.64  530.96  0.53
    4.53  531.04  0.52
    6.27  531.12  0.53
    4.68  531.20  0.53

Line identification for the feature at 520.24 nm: [O III]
